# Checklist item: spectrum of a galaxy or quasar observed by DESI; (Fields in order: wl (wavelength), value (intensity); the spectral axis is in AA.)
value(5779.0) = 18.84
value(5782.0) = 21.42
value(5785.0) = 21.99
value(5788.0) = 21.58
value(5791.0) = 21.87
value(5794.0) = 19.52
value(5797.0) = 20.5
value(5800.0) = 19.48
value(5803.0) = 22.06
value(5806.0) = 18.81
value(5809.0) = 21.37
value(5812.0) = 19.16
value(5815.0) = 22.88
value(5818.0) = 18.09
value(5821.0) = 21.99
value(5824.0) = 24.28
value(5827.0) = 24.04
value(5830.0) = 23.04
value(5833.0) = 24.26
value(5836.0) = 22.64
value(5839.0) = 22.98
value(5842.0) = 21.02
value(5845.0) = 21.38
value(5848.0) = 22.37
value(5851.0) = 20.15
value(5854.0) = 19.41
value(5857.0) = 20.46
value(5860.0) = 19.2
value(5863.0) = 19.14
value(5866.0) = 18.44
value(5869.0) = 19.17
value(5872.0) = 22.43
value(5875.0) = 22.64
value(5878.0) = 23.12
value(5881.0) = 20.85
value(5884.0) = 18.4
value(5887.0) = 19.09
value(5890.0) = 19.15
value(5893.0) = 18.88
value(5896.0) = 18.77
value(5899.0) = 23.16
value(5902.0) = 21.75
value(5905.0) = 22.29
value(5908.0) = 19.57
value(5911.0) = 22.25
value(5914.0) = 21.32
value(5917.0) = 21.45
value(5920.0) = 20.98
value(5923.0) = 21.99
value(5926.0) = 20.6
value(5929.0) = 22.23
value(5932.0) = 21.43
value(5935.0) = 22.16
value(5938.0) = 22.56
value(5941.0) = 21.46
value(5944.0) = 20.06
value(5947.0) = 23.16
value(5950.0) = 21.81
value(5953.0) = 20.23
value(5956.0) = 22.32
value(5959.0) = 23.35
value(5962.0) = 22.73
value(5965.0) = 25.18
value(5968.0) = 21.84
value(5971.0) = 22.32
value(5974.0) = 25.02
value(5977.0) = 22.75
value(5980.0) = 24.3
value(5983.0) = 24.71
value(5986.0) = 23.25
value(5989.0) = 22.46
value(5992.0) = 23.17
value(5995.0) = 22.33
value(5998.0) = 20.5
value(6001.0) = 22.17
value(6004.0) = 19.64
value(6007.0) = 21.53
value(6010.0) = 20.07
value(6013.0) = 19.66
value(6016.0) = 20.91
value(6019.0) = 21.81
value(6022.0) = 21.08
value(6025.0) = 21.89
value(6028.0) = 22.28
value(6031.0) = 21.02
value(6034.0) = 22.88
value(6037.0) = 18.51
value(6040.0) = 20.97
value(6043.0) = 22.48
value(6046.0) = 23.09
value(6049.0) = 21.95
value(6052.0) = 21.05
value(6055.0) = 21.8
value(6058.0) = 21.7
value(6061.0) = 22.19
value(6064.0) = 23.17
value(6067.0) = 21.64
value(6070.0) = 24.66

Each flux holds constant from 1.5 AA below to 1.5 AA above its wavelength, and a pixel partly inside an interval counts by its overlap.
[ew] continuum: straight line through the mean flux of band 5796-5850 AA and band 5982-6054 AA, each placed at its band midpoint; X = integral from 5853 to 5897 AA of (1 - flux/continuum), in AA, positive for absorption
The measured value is 3.5 AA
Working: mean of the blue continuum 21.7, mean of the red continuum 21.6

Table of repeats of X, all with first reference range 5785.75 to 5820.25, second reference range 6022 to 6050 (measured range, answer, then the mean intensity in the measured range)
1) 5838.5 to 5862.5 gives 0.1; 20.7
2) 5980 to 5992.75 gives -1.3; 23.5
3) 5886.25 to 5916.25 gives 0.5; 20.7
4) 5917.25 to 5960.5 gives -1.1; 21.7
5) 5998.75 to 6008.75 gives 0.2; 21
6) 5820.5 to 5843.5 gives -2.7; 23.1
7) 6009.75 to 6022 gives 0.5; 20.7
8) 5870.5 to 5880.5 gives -0.8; 22.5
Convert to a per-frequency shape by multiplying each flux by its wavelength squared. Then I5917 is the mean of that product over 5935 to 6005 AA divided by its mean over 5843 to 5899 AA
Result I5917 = 1.1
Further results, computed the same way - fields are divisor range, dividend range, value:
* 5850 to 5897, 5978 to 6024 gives 1.14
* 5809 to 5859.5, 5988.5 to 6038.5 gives 1.04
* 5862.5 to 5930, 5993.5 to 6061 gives 1.07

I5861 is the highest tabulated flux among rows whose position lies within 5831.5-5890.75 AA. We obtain 24.26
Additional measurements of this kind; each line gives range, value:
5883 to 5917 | 23.16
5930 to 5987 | 25.18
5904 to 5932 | 22.29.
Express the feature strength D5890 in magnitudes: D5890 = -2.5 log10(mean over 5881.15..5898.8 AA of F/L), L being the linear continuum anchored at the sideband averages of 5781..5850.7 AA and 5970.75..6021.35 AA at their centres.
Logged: 0.131 mag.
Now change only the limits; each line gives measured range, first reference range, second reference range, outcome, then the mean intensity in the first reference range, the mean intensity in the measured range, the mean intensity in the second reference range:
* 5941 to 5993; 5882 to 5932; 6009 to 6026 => -0.10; 20.8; 22.8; 20.9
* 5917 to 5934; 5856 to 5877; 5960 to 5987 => 0.03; 20.3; 21.5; 23.6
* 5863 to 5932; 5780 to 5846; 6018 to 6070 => 0.04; 21.5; 20.8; 21.8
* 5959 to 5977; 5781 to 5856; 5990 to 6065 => -0.09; 21.4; 23.4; 21.5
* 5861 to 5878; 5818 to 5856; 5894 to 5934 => 0.06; 22.1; 20.6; 21.3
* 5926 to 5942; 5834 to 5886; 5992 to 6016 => -0.05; 20.8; 21.9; 21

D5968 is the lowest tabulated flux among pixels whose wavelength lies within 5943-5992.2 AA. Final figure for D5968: 20.06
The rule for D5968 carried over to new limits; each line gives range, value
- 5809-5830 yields 18.09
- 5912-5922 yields 20.98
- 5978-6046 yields 18.51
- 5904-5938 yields 19.57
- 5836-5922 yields 18.4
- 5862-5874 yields 18.44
